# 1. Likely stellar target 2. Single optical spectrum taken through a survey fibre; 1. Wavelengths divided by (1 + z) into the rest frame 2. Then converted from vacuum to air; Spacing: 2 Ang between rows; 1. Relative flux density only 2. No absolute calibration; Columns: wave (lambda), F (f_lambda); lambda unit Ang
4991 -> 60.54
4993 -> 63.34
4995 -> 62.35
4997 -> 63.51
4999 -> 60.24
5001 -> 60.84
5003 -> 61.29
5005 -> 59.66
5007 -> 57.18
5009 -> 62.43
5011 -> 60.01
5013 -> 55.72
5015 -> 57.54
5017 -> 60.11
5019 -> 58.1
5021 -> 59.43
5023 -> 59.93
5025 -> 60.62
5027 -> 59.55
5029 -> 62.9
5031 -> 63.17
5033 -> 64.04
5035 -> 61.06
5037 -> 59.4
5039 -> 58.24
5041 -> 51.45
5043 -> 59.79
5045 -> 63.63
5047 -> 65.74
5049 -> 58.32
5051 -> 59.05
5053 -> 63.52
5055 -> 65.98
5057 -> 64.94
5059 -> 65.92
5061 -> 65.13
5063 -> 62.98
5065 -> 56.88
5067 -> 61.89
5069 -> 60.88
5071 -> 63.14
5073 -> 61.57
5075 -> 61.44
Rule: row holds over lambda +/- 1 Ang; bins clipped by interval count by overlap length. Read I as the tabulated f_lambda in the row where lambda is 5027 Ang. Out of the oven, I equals 59.55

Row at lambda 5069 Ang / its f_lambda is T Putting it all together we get 60.88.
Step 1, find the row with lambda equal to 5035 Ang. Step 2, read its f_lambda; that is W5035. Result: 61.06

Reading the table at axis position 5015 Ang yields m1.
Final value 57.54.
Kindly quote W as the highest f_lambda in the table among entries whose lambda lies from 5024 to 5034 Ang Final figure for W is 64.04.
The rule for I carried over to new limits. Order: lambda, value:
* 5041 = 51.45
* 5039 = 58.24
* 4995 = 62.35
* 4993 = 63.34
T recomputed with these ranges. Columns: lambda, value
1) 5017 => 60.11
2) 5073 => 61.57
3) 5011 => 60.01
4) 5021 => 59.43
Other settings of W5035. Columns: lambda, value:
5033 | 64.04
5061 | 65.13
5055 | 65.98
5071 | 63.14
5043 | 59.79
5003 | 61.29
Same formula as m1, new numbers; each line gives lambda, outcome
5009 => 62.43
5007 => 57.18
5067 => 61.89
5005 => 59.66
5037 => 59.4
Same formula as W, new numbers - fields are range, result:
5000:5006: 61.29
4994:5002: 63.51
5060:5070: 65.13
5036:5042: 59.4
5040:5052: 65.74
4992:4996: 63.34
